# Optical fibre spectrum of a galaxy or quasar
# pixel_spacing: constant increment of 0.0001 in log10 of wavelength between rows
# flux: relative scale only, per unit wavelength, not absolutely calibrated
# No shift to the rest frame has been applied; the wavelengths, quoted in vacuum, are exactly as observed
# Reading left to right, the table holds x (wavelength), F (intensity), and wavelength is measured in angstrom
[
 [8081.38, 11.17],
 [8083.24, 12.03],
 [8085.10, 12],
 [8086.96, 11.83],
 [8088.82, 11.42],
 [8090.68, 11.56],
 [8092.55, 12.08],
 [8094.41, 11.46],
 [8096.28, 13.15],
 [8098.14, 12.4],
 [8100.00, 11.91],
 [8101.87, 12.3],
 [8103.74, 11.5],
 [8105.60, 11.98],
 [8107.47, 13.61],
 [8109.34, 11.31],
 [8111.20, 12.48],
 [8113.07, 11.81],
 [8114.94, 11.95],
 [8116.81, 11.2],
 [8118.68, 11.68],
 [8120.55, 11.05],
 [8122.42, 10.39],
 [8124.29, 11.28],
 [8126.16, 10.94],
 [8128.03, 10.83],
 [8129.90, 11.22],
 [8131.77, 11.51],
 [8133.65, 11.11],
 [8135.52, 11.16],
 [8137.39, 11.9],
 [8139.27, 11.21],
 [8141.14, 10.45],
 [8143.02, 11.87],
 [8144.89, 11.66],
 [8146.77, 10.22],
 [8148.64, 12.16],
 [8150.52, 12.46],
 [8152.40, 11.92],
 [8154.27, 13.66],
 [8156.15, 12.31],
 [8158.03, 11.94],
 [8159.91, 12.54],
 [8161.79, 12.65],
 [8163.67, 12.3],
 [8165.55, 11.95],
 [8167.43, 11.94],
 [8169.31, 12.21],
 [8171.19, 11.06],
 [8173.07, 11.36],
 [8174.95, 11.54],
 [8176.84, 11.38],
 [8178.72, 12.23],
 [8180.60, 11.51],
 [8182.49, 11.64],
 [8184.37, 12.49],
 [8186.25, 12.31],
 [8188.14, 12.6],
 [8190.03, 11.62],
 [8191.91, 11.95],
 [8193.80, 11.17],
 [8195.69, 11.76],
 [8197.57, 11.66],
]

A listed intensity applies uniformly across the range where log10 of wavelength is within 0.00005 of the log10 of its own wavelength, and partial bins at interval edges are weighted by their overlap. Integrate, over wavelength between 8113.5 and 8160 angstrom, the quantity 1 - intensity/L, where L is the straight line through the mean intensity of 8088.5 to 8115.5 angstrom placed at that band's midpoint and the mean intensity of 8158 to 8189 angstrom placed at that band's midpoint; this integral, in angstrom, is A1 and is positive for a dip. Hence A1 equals 1.9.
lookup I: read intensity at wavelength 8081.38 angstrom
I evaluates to 11.17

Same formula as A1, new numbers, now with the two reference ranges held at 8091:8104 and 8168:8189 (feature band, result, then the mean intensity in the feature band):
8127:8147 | 1.26 angstrom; 11.2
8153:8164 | -0.60 angstrom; 12.6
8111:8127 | 0.89 angstrom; 11.4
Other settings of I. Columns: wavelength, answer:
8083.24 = 12.03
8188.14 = 12.6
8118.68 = 11.68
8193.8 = 11.17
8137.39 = 11.9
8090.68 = 11.56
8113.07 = 11.81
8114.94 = 11.95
